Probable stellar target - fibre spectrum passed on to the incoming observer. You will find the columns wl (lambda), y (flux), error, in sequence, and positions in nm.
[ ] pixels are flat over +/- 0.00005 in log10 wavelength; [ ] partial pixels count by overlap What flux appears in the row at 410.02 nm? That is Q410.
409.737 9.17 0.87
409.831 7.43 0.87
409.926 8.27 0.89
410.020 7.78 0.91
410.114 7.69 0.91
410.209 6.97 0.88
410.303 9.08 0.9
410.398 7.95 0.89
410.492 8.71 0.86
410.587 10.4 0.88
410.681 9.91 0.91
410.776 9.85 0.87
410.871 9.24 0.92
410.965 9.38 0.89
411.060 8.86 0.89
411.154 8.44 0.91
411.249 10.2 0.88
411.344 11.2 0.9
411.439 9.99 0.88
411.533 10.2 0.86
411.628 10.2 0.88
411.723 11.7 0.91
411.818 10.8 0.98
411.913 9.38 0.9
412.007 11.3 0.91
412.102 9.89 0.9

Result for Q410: 7.78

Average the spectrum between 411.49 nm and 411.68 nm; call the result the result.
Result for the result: 10.2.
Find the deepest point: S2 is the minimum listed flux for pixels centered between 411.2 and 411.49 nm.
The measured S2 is 9.99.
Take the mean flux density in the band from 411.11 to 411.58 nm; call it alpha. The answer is 10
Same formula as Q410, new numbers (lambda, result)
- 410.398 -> 7.95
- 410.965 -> 9.38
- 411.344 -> 11.2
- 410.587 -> 10.4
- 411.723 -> 11.7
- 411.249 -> 10.2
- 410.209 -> 6.97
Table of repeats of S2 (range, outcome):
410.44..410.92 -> 8.71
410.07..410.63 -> 6.97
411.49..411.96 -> 9.38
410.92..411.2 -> 8.44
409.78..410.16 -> 7.43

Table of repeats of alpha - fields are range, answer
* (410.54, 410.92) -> 9.86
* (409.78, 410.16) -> 7.82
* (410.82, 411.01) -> 9.33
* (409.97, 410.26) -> 7.53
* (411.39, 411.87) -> 10.6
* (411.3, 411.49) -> 10.6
